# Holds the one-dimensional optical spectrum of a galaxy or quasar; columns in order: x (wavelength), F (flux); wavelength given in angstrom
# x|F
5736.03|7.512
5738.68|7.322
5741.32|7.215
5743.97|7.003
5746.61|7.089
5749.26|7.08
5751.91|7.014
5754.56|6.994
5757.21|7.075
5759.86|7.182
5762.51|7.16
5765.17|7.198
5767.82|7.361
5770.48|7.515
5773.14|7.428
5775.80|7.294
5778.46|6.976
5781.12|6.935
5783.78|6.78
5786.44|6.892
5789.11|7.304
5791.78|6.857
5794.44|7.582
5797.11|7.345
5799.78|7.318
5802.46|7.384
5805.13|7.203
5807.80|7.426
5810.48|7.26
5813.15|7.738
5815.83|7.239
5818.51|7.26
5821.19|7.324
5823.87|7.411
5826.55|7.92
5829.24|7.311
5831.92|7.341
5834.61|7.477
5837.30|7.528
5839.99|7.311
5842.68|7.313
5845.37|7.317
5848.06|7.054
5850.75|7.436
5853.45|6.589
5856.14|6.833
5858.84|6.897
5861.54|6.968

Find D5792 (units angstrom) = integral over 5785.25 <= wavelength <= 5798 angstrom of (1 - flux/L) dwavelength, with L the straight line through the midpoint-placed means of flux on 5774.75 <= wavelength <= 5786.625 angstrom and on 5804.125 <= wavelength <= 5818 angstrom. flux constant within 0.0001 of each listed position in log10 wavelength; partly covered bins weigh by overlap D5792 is -0.1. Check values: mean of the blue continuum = 6.98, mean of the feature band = 7.19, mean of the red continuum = 7.37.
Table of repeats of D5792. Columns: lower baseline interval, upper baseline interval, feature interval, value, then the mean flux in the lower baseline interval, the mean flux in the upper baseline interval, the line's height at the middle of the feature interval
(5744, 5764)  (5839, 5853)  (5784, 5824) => -0.7 angstrom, 7.08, 7.24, 7.17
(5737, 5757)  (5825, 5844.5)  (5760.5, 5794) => 0.3 angstrom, 7.1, 7.45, 7.22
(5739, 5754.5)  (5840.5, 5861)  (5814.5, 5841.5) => -1.3 angstrom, 7.09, 7.07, 7.07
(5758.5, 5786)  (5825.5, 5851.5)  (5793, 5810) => -0.2 angstrom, 7.18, 7.39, 7.27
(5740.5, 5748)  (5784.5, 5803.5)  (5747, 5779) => -0.2 angstrom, 7.09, 7.22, 7.14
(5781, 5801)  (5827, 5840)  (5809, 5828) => -0.3 angstrom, 7.14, 7.43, 7.33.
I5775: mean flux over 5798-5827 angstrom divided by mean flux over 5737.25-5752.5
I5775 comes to 1.04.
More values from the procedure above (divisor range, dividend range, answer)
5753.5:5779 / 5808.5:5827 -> 1.03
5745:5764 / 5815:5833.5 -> 1.05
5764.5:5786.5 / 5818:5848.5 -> 1.03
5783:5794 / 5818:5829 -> 1.07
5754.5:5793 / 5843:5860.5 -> 0.99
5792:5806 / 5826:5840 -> 1.02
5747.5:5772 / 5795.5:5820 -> 1.02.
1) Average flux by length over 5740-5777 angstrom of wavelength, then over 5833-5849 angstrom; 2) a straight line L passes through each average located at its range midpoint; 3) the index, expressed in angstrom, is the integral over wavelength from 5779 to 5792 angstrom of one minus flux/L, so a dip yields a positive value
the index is 0.49 angstrom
